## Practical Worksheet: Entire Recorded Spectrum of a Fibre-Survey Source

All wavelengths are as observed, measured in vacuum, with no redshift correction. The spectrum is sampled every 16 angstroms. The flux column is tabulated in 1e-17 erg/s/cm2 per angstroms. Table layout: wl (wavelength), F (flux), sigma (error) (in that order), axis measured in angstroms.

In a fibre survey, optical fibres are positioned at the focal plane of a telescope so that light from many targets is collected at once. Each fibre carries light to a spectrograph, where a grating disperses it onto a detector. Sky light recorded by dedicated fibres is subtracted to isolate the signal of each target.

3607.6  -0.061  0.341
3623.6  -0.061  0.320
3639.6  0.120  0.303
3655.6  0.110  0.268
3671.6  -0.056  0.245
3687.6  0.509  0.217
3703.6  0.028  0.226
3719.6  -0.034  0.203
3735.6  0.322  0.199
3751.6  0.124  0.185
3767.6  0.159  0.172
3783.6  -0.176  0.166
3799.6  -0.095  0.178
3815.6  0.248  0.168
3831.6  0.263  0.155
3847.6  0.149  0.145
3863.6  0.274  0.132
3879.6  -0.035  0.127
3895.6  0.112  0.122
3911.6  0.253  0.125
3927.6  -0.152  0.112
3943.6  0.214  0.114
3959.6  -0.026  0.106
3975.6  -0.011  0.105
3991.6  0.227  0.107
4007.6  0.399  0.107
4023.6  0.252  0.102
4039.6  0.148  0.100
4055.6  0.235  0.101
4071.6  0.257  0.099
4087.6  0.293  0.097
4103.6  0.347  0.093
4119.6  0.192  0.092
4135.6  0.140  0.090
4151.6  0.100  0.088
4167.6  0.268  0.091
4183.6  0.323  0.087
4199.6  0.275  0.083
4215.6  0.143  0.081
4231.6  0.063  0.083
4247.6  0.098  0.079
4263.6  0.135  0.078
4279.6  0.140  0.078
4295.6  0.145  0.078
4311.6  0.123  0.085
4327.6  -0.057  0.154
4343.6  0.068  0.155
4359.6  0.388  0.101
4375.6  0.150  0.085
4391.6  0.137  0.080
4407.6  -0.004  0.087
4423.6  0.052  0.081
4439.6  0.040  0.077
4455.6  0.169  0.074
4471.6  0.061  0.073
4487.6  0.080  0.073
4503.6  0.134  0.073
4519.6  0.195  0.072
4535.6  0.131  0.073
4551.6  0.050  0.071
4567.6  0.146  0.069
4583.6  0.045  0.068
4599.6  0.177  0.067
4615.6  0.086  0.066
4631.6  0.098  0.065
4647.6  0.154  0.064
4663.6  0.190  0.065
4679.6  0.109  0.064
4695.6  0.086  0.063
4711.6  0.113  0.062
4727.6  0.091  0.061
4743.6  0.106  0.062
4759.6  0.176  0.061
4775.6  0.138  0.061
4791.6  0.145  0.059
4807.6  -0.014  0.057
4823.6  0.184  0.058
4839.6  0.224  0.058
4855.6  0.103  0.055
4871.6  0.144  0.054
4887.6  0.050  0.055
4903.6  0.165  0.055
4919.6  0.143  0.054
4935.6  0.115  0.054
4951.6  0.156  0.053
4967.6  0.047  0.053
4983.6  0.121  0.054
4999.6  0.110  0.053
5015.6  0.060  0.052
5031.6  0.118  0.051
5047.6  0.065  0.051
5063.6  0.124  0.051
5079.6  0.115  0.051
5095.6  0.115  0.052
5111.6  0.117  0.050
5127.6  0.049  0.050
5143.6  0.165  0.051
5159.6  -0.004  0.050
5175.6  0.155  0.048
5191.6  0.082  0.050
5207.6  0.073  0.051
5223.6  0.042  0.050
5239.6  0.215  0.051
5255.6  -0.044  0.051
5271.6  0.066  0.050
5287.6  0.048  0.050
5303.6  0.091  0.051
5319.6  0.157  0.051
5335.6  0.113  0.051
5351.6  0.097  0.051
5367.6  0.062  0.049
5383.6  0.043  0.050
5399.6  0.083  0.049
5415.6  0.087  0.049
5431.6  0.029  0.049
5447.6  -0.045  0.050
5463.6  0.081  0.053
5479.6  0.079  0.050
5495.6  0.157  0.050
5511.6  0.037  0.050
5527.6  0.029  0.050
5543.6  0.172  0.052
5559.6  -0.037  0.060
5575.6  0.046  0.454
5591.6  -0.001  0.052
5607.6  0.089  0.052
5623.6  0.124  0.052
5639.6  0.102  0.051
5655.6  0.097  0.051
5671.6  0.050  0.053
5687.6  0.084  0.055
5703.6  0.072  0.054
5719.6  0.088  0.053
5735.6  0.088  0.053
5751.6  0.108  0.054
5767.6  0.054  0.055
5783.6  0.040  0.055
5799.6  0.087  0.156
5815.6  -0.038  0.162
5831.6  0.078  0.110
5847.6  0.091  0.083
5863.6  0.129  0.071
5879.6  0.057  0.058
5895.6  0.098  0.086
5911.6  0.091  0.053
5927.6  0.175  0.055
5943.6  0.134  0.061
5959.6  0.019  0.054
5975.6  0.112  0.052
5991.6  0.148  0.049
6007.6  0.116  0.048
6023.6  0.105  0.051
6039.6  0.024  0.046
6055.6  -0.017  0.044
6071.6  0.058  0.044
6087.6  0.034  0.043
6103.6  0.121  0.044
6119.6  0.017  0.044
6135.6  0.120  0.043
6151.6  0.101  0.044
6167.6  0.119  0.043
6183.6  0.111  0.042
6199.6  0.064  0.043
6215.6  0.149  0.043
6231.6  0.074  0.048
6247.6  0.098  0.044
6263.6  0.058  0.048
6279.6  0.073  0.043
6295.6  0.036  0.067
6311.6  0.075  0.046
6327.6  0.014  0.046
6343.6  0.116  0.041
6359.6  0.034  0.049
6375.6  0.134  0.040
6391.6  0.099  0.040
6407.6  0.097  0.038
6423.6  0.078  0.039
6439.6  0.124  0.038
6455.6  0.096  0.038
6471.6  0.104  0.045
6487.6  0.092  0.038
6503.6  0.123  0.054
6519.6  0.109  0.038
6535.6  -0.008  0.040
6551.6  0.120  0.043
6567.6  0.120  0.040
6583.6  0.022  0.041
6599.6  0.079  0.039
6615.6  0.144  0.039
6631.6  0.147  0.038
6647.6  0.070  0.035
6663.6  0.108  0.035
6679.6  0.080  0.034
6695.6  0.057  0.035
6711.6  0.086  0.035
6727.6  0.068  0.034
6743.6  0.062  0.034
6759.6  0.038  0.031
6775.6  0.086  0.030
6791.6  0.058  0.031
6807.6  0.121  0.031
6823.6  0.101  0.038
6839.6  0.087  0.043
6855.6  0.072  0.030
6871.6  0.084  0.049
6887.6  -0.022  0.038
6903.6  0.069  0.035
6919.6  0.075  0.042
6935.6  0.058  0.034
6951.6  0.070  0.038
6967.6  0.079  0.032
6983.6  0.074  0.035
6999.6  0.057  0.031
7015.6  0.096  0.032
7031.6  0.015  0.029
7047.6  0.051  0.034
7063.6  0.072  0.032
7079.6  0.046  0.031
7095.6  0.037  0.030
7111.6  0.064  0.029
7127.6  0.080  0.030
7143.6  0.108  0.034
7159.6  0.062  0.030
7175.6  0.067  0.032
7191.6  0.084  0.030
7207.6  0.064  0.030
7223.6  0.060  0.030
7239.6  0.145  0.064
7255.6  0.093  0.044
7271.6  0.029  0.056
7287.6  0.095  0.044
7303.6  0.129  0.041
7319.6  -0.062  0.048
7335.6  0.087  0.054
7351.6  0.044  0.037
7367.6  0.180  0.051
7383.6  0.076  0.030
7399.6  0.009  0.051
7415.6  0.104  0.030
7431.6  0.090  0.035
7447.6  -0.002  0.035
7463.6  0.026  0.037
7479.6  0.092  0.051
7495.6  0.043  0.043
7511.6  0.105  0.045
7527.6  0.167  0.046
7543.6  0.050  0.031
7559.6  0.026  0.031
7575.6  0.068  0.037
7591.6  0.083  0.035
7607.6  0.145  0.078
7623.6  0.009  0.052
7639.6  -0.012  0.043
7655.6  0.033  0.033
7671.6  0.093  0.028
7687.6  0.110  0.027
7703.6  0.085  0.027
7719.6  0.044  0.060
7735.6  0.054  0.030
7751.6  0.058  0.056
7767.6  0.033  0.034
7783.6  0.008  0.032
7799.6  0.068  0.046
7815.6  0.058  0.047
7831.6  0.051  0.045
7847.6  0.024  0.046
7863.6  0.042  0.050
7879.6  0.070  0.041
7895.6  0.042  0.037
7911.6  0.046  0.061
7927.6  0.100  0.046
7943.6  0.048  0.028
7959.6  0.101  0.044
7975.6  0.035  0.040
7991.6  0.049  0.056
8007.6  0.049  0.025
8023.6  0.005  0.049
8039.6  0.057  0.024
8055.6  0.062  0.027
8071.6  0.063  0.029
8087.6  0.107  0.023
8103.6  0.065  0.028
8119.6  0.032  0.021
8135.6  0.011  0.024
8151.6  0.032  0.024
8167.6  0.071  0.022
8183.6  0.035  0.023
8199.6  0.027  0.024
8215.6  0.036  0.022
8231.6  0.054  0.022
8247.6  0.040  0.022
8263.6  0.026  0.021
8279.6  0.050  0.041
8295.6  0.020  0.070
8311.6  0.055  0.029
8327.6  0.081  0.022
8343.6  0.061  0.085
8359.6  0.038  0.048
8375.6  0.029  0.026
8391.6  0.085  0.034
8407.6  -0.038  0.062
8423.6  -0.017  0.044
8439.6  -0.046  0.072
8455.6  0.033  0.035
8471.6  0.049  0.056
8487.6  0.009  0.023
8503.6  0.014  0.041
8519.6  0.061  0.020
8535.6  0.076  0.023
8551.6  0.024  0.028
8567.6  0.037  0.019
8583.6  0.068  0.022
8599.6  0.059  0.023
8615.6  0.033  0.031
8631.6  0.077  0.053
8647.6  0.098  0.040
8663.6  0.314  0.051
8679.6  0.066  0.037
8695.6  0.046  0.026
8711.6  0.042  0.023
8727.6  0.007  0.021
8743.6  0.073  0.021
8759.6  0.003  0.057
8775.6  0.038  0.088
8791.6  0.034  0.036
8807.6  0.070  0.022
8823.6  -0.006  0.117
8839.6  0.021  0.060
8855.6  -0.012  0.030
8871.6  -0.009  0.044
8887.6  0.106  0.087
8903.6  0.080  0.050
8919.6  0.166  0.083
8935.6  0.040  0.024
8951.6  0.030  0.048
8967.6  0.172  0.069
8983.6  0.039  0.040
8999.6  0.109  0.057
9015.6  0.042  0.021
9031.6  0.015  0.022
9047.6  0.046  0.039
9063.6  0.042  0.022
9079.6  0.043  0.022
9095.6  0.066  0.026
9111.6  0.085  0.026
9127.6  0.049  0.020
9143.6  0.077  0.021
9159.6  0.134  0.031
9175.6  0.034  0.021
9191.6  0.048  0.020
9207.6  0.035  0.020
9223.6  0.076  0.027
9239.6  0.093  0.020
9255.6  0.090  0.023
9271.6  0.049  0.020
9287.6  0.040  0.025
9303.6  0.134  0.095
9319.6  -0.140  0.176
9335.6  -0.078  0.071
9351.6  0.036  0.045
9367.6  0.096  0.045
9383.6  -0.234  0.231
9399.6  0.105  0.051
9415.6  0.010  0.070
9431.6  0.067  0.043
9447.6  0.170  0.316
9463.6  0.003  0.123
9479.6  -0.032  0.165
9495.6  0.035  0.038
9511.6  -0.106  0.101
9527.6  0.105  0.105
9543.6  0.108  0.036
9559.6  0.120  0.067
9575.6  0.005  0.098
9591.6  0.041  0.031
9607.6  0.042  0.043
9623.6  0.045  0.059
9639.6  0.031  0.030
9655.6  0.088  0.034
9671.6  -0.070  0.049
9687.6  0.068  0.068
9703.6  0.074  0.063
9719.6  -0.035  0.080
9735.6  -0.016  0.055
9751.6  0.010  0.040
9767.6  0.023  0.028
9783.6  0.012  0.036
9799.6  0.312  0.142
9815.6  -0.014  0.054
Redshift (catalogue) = 1.32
